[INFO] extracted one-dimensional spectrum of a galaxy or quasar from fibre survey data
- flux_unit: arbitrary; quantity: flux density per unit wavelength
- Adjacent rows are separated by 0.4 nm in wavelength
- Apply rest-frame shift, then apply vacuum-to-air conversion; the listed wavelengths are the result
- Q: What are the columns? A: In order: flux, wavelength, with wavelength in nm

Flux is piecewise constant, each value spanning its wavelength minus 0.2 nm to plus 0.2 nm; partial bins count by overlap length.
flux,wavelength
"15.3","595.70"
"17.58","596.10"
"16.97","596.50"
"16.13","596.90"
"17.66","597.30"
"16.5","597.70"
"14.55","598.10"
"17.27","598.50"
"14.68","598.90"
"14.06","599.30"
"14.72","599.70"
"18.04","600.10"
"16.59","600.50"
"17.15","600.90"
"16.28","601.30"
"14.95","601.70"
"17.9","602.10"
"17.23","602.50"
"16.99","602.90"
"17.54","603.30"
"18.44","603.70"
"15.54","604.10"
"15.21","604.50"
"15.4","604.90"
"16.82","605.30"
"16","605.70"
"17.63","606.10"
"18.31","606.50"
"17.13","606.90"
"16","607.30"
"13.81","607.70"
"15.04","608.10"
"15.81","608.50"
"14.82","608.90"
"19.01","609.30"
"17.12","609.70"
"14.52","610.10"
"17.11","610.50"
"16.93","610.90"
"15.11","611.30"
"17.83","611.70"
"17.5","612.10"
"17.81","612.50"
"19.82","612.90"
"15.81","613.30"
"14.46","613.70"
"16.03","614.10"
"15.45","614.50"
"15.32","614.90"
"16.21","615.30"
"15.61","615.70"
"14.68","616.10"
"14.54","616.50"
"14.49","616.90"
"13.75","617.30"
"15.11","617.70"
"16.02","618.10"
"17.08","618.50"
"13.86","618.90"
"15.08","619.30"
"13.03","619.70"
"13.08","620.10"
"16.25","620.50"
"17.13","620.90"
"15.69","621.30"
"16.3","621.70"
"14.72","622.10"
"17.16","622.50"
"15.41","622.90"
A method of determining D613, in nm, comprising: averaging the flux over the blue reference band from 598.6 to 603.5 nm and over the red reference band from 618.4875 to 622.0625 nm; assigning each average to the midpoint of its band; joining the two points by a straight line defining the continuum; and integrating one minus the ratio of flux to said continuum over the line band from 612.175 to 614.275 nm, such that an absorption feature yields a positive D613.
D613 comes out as -0.166 nm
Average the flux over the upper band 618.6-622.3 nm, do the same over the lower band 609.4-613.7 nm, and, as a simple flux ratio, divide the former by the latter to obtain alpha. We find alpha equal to 0.9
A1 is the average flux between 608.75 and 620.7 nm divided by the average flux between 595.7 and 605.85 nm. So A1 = 0.96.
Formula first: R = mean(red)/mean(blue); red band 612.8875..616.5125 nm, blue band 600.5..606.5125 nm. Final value 0.9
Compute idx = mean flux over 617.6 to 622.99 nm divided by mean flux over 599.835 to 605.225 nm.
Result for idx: 0.9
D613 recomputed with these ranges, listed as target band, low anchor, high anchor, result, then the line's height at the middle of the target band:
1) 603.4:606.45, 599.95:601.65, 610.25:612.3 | 0.05 nm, 16.8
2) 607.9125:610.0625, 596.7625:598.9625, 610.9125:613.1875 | 0.12 nm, 17.2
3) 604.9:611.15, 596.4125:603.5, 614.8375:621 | -0.23 nm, 15.8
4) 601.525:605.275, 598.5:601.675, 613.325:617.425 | -0.20 nm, 15.8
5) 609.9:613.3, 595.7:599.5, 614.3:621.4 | -0.35 nm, 15.4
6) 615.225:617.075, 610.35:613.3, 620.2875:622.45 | 0.19 nm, 16.8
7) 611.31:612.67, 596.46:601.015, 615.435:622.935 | -0.16 nm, 15.5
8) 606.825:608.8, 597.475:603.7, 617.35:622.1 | 0.07 nm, 15.9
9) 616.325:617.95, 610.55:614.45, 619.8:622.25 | 0.15 nm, 16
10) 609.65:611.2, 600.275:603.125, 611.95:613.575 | 0.10 nm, 17.4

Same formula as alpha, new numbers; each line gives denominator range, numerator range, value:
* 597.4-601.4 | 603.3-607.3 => 1.04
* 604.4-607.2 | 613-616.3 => 0.93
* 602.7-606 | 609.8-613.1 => 1.03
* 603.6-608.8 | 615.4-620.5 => 0.91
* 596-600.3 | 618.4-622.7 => 0.95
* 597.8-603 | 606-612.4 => 1.02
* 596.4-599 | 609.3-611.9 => 1.02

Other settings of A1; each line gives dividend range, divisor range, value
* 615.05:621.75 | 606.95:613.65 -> 0.92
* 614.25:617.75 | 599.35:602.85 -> 0.91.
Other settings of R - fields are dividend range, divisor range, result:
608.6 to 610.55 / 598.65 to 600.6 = 1.05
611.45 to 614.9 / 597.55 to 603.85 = 1.02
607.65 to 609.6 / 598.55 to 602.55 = 0.98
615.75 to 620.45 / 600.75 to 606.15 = 0.88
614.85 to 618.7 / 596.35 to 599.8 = 0.96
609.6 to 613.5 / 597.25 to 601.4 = 1.05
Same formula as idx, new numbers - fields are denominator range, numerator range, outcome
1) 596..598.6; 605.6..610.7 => 0.98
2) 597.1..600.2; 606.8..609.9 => 1.01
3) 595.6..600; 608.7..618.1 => 1.00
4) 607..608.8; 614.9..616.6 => 1.00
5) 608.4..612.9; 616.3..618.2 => 0.87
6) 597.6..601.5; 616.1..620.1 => 0.92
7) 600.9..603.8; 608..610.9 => 0.96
